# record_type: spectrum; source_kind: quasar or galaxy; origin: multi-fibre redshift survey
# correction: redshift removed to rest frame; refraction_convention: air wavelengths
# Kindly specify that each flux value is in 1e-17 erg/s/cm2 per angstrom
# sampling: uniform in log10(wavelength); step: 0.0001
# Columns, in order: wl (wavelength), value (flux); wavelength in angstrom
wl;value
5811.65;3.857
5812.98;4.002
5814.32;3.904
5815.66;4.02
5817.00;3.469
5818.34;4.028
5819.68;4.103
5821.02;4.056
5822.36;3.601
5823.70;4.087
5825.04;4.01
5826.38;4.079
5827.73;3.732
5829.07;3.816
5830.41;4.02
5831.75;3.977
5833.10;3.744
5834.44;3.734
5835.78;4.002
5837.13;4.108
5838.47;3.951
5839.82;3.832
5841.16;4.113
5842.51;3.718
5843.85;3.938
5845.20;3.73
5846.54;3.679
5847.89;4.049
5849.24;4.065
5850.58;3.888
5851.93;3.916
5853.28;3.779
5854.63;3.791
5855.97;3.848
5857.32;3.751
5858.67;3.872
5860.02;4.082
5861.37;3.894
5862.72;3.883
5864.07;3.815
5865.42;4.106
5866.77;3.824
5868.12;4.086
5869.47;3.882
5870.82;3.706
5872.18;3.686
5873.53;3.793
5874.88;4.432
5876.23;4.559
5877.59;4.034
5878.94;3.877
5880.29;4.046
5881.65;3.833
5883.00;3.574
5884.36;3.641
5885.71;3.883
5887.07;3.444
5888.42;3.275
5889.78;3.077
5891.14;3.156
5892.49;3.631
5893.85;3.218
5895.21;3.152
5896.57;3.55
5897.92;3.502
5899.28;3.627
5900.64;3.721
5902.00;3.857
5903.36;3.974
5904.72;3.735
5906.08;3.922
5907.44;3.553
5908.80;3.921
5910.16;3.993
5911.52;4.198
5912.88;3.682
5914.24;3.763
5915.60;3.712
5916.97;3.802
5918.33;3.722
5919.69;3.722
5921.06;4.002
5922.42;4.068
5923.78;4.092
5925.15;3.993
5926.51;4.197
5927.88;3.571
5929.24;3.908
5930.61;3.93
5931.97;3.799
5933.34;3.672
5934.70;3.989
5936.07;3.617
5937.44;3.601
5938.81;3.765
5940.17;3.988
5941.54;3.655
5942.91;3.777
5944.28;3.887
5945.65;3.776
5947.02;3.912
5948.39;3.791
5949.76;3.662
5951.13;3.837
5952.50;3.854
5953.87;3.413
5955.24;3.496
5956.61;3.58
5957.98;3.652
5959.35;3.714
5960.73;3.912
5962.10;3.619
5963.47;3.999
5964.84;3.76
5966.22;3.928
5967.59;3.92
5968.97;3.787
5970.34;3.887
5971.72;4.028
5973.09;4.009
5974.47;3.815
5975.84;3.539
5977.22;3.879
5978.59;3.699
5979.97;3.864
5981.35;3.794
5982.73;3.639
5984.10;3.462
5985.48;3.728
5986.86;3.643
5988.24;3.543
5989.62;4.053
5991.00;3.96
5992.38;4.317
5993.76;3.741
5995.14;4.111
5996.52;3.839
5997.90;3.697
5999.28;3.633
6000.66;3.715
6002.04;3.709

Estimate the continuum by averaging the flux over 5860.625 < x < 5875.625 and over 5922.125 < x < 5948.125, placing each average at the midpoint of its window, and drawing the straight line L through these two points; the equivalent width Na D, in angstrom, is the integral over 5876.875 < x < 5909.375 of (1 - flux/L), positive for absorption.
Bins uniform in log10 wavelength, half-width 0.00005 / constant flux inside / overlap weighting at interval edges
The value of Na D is 2.2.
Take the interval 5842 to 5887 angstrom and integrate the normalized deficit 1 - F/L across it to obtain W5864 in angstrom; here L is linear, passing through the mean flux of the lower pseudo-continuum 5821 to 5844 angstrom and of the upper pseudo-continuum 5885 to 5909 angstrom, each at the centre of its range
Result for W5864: -1.9 angstrom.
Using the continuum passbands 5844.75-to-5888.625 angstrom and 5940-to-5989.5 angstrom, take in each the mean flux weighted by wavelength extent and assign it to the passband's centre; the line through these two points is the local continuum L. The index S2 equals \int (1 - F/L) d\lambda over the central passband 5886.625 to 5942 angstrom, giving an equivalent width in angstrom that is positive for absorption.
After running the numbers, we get 1.4 angstrom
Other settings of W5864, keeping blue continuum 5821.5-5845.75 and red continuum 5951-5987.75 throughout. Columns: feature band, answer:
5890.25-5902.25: 1.1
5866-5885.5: -0.4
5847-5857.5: 0.0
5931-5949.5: 0.0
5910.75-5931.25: -0.5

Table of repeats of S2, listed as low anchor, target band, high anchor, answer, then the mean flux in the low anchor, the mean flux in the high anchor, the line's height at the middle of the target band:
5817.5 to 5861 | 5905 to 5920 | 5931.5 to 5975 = 0.0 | 3.91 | 3.78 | 3.83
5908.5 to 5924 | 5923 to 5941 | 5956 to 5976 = 0.0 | 3.88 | 3.82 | 3.86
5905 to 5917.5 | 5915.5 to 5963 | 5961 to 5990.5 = 0.3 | 3.84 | 3.79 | 3.82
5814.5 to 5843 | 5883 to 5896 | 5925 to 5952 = 1.6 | 3.91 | 3.81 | 3.86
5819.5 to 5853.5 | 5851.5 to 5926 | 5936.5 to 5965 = 0.8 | 3.91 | 3.74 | 3.83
